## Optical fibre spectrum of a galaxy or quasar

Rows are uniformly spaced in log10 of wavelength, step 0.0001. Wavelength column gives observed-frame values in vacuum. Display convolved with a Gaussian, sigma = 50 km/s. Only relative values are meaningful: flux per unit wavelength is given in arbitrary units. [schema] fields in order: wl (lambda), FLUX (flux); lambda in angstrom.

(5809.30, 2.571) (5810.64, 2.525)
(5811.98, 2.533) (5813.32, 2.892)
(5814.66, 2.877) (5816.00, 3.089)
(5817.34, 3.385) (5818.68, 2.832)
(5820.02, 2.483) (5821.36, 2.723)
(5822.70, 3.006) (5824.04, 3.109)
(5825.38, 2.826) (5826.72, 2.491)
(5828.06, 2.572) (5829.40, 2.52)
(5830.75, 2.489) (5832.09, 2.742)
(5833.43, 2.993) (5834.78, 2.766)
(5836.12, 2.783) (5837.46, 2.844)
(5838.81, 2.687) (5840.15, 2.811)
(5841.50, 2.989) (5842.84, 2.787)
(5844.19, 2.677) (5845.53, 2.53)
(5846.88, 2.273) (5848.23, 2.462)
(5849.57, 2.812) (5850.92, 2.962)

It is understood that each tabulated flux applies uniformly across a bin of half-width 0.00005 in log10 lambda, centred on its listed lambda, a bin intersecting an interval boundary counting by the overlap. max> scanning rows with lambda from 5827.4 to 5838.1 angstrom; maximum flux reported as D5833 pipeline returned 2.993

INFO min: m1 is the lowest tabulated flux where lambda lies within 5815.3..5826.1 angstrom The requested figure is 2.483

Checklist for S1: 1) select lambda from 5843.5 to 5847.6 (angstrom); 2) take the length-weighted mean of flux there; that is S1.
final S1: 2.49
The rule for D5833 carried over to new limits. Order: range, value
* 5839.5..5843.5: 2.989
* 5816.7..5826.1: 3.385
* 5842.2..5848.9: 2.787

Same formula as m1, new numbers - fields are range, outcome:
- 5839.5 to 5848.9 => 2.273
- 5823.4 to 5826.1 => 2.826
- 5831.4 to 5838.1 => 2.742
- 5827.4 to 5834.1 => 2.489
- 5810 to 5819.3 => 2.525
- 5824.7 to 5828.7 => 2.491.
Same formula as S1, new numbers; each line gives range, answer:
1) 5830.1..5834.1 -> 2.75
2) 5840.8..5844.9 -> 2.82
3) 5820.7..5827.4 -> 2.83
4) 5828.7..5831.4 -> 2.5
